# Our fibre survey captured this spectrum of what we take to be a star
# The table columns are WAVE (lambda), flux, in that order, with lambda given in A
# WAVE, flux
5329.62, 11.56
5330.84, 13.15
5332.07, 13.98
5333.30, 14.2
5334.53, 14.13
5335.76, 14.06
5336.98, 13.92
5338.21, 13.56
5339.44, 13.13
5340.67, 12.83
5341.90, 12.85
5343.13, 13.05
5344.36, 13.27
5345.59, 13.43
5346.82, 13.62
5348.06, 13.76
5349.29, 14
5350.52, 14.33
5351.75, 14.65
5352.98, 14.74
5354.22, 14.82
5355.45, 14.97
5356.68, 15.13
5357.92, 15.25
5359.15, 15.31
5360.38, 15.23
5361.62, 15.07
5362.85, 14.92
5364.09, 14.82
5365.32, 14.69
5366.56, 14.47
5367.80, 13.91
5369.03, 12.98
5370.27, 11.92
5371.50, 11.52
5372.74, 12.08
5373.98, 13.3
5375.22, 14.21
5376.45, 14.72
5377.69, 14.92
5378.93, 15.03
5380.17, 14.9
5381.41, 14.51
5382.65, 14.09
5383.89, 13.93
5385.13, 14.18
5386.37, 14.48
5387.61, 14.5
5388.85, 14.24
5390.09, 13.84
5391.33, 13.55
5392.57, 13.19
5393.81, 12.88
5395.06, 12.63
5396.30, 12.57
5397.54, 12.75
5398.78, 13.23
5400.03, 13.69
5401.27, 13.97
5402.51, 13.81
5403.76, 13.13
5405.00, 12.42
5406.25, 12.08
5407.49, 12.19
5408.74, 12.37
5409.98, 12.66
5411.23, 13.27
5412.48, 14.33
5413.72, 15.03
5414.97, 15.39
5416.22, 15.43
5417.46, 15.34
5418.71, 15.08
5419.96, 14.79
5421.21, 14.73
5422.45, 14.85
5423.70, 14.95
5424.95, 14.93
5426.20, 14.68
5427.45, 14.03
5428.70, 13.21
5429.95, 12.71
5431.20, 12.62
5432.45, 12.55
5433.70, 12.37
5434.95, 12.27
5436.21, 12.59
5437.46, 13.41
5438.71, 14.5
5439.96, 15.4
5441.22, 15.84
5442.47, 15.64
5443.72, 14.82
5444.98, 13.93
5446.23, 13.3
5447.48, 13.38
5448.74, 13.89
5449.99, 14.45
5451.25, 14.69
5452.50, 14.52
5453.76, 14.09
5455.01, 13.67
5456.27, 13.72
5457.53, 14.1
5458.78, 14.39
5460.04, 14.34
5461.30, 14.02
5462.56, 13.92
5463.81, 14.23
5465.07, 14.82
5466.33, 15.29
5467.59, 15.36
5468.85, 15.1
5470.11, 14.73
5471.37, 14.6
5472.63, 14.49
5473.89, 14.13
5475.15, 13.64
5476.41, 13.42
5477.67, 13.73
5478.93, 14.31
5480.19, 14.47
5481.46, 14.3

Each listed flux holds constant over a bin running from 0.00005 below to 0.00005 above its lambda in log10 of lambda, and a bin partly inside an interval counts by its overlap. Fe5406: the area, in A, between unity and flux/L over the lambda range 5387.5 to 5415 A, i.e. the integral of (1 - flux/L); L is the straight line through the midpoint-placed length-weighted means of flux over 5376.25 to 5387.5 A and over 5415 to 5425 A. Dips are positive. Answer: 2.7 A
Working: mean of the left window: 14.5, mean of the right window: 15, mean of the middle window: 13.3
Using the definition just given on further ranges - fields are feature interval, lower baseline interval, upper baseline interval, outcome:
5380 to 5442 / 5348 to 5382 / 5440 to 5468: 2.38 A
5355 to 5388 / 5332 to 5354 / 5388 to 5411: -2.05 A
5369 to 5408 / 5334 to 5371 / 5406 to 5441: 1.38 A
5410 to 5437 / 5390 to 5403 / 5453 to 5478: -0.71 A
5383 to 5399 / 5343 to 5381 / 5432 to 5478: 0.70 A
